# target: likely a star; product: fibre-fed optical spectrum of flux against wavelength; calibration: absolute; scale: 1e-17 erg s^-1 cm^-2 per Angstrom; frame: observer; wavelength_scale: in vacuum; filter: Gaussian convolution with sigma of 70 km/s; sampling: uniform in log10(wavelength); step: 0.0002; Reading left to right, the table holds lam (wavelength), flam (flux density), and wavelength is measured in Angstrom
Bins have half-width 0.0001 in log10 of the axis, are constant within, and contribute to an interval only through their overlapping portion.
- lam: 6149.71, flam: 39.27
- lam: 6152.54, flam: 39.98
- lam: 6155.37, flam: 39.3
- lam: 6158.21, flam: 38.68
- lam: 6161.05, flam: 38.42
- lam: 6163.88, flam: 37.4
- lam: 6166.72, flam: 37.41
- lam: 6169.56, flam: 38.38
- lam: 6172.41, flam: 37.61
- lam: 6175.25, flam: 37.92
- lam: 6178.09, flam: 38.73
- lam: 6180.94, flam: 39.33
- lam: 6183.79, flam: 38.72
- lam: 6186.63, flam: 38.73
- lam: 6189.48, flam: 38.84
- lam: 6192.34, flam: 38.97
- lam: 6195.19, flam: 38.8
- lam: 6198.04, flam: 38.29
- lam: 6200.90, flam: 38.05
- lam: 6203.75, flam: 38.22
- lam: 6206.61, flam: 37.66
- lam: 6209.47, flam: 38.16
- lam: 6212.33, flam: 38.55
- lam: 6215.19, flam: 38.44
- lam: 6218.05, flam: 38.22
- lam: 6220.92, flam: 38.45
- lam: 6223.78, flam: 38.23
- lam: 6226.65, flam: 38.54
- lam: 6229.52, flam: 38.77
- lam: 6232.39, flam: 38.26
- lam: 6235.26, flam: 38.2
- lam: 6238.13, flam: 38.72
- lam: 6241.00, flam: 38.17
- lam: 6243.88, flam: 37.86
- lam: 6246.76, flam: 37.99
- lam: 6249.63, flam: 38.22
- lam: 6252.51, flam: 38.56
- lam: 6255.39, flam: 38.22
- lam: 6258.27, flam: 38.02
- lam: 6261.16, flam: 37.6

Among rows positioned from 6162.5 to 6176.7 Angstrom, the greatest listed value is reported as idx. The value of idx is 38.38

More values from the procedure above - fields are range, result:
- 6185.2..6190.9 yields 38.84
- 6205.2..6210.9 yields 38.16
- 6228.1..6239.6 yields 38.77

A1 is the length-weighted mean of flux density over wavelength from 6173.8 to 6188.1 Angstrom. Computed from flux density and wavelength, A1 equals 38.7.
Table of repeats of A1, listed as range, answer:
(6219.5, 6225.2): 38.4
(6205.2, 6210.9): 37.9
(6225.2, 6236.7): 38.4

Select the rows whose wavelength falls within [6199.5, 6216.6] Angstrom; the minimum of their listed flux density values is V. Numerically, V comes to 37.66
